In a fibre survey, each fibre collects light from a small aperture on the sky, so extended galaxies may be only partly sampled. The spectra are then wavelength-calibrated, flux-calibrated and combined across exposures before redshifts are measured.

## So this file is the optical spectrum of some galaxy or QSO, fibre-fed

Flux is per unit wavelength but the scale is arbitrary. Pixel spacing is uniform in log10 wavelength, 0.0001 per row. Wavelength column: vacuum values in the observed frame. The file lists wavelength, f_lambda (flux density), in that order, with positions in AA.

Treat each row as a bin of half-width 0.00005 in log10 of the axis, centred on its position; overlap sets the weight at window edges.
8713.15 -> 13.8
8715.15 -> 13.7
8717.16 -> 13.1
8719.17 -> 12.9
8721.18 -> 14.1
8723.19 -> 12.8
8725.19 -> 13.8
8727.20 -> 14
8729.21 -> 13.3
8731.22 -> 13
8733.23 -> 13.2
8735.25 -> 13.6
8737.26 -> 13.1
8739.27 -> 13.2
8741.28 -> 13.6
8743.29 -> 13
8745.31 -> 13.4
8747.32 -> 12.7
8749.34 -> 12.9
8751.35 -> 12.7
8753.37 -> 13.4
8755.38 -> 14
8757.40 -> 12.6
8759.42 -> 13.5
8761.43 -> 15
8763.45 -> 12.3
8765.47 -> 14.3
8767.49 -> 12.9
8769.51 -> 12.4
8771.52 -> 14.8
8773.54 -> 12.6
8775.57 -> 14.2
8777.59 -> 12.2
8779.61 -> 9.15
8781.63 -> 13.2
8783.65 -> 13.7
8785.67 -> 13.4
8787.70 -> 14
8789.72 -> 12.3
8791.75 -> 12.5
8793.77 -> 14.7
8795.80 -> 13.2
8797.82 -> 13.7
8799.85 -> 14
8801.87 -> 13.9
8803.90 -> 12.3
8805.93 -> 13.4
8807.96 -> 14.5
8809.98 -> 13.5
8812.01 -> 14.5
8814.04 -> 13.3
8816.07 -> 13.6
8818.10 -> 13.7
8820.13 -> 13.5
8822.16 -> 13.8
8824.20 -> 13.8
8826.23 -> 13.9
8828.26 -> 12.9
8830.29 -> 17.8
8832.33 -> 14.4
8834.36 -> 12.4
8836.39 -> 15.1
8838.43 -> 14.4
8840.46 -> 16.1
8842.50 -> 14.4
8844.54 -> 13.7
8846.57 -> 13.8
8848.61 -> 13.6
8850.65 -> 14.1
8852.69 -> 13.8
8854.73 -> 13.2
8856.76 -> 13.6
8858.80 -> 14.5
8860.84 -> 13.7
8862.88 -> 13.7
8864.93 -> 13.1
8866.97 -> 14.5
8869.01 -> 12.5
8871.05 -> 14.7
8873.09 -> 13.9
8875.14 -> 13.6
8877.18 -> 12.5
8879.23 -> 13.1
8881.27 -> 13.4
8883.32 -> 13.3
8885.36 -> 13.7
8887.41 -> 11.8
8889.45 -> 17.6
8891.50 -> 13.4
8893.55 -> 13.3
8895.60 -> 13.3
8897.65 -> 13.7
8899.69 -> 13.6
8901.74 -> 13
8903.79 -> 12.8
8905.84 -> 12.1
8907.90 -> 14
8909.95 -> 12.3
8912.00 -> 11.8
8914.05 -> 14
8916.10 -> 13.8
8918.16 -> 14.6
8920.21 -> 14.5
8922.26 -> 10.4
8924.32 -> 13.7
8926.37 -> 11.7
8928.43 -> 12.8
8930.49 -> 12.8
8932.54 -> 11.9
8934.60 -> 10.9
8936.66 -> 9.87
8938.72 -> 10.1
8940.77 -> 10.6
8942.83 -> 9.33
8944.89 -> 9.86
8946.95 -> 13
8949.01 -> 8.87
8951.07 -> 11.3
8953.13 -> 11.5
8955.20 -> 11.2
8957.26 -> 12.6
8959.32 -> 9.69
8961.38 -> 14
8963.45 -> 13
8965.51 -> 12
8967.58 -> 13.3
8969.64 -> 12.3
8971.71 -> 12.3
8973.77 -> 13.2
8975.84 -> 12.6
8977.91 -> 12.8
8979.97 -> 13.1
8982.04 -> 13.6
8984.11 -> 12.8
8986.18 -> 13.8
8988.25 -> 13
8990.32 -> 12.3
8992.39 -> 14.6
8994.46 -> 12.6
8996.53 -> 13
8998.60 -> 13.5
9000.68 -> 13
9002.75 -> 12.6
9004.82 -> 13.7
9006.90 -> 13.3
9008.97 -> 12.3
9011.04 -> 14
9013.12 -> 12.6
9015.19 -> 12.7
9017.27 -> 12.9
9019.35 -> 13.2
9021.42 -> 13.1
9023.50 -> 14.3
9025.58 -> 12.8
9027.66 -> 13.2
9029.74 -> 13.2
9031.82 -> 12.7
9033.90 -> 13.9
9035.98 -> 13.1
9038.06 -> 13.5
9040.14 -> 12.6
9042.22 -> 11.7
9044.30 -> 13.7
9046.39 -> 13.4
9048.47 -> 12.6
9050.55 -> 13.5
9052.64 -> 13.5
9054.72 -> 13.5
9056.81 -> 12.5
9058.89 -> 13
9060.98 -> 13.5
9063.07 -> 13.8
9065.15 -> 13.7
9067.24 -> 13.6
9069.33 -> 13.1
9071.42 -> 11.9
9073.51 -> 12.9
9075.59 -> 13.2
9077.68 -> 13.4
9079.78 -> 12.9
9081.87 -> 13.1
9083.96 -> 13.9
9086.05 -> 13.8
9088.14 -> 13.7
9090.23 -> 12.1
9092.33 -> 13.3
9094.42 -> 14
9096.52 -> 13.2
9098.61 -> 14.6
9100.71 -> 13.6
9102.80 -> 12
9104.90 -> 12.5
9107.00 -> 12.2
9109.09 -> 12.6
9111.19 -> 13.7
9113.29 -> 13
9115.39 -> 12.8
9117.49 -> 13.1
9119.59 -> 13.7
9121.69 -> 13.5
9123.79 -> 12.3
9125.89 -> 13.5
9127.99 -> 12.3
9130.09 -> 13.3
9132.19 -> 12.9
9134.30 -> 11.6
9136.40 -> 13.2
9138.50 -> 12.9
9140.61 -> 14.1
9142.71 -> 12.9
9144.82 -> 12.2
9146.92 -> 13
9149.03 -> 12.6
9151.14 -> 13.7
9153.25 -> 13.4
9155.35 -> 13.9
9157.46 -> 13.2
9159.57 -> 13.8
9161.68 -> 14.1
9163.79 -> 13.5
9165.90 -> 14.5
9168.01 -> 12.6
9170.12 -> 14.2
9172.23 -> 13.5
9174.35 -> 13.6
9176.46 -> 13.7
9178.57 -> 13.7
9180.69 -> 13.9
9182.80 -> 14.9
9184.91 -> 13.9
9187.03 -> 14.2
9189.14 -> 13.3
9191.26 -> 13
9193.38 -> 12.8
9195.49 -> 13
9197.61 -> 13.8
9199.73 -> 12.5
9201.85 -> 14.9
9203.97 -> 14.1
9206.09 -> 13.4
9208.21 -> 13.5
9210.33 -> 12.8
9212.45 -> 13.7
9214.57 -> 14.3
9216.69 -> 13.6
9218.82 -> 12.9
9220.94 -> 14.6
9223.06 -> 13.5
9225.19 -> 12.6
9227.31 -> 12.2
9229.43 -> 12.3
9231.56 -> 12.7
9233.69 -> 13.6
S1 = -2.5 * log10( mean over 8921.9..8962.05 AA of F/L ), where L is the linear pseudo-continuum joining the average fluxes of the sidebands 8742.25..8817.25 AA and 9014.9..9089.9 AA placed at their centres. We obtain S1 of 0.17 mag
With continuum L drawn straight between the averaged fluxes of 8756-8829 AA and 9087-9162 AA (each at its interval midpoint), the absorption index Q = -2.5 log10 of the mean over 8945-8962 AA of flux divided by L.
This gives 0.17 mag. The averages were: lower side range 13.4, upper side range 13.1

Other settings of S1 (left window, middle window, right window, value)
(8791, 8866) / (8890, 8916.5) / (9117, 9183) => 0.04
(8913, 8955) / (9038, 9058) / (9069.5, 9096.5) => -0.02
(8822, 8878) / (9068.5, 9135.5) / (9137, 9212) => 0.05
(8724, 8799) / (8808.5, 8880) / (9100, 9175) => -0.06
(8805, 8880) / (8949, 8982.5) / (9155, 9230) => 0.13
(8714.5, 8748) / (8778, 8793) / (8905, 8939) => 0.04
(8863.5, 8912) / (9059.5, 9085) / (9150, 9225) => 0.03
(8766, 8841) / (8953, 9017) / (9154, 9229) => 0.06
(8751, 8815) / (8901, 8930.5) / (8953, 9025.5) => 0.01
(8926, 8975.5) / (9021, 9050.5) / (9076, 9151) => -0.07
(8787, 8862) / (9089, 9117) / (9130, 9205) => 0.04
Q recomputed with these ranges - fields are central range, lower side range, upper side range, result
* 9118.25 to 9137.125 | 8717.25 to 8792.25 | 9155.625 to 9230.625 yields 0.05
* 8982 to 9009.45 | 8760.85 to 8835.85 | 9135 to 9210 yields 0.03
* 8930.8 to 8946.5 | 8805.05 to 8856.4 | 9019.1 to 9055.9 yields 0.27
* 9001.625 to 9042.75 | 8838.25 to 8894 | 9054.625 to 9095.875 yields 0.02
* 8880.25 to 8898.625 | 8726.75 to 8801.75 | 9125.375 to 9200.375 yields -0.04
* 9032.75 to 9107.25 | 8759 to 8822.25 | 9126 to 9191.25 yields 0.02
